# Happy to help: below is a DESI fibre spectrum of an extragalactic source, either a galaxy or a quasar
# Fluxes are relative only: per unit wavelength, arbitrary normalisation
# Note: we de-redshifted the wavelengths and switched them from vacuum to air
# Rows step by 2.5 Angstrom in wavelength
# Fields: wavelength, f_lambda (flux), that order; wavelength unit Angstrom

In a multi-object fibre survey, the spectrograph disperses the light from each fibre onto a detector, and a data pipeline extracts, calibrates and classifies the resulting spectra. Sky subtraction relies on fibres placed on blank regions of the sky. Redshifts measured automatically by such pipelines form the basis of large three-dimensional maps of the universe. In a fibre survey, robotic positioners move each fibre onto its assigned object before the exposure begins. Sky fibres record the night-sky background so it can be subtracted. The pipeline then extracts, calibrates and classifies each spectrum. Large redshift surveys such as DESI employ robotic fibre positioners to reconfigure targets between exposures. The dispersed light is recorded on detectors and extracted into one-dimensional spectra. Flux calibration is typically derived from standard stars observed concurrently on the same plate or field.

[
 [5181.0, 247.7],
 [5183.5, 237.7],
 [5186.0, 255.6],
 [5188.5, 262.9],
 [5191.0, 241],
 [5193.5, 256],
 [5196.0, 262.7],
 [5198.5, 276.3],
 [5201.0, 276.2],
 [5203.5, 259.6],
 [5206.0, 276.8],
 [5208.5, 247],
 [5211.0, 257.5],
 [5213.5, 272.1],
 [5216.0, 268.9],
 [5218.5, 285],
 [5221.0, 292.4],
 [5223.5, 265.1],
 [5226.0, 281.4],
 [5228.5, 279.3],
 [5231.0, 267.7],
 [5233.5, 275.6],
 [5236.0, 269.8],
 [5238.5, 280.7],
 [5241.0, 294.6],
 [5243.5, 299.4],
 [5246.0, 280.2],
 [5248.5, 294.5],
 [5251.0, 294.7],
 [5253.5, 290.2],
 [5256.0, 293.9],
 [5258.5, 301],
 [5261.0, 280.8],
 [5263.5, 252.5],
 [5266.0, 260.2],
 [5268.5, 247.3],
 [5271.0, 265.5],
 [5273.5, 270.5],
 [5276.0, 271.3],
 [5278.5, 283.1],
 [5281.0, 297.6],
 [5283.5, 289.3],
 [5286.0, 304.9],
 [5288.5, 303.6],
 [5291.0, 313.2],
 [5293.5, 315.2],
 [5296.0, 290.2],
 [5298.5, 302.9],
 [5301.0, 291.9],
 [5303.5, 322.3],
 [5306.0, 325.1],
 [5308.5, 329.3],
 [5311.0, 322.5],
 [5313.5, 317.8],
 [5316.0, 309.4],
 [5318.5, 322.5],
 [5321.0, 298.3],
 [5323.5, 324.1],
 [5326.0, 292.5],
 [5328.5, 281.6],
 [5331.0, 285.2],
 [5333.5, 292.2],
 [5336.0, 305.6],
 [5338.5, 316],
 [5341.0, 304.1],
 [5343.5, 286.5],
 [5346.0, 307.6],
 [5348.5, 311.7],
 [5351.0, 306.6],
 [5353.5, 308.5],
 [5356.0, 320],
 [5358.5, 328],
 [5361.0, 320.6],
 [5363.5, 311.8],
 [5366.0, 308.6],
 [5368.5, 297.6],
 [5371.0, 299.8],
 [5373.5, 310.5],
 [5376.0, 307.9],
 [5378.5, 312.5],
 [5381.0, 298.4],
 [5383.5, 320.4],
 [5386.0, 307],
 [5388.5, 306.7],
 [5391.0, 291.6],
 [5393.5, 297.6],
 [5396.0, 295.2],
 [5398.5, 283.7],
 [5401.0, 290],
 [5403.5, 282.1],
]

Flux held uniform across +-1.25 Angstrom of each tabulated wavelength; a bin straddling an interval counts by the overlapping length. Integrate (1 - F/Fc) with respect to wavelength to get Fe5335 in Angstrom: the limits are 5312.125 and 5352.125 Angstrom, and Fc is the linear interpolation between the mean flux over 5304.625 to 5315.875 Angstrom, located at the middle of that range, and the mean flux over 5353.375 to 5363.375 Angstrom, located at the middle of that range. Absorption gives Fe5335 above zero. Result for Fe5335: 2.1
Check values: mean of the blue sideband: 322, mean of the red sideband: 320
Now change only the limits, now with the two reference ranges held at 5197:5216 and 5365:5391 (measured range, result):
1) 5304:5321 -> -1.7 Angstrom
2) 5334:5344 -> -0.2 Angstrom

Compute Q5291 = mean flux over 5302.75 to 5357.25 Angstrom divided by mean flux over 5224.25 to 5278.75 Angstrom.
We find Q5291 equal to 1.1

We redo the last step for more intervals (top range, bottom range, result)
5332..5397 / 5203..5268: 1.10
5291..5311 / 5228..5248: 1.11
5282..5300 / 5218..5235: 1.09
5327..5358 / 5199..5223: 1.12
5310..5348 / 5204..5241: 1.11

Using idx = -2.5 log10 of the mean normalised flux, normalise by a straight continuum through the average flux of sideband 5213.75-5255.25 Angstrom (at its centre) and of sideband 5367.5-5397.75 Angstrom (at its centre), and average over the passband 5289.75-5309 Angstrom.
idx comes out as -0.07 mag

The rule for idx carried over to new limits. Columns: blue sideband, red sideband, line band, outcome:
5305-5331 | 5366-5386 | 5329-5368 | 0.01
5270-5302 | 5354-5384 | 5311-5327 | -0.04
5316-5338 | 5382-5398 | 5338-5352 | -0.01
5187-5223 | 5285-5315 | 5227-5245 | 0.00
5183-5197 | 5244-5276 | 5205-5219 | -0.02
